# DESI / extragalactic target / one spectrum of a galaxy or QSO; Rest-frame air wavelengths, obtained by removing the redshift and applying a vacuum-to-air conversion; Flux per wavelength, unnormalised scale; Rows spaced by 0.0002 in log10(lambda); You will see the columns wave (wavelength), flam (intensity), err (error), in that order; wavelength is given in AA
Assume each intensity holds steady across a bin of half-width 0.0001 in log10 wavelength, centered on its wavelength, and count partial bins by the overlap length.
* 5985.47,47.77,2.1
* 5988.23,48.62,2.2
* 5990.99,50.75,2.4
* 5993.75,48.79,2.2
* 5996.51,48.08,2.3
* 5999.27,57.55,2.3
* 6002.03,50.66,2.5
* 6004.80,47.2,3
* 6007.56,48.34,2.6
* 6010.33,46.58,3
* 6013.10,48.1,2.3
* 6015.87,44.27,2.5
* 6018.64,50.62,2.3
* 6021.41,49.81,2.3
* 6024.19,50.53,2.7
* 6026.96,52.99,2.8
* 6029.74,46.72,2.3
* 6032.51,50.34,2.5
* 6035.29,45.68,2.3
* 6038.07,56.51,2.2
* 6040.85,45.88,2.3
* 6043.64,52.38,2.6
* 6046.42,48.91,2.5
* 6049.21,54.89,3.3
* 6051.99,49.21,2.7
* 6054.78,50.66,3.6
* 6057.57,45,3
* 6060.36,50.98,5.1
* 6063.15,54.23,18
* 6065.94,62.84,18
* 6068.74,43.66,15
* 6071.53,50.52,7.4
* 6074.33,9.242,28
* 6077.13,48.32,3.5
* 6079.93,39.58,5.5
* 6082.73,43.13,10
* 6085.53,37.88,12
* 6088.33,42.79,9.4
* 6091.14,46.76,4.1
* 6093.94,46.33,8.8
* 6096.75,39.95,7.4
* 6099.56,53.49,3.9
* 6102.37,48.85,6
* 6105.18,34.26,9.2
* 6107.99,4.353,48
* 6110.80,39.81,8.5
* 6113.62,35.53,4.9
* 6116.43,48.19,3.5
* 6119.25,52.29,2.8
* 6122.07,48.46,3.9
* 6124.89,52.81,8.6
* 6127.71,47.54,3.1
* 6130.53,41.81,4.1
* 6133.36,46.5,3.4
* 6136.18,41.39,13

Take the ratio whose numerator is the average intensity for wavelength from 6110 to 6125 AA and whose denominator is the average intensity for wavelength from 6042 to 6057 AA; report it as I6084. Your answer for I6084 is 0.9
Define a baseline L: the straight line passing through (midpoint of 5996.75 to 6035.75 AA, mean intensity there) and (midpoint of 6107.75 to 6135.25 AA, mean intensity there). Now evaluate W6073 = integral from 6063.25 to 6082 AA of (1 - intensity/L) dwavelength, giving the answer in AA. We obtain 1.2 AA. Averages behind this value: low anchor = 49.3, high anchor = 43.3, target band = 43.2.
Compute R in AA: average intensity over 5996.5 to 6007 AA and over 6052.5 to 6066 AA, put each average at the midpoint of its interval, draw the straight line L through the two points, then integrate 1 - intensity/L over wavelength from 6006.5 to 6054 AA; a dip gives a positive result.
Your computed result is 1.6 AA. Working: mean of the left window 51.1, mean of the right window 51.5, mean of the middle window 49.5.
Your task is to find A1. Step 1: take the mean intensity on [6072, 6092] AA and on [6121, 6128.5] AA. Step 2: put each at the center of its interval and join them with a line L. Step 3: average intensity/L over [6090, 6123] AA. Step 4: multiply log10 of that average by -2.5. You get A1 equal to 0.087 mag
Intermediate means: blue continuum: 38.6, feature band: 41.4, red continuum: 49.8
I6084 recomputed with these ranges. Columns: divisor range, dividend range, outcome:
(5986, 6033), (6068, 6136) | 0.85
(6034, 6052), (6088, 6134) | 0.85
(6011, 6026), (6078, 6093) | 0.87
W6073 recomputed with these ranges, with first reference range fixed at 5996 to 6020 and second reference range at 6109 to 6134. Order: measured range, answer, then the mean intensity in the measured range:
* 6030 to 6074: -1.93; 49.7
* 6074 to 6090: 2.65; 38.8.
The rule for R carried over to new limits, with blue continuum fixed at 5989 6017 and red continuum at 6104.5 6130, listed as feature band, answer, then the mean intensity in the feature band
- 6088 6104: -1.6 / 46.4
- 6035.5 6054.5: -2.1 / 50.9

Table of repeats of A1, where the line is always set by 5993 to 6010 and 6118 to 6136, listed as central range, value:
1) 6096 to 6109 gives 0.29 mag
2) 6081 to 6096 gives 0.12 mag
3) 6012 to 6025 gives 0.02 mag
